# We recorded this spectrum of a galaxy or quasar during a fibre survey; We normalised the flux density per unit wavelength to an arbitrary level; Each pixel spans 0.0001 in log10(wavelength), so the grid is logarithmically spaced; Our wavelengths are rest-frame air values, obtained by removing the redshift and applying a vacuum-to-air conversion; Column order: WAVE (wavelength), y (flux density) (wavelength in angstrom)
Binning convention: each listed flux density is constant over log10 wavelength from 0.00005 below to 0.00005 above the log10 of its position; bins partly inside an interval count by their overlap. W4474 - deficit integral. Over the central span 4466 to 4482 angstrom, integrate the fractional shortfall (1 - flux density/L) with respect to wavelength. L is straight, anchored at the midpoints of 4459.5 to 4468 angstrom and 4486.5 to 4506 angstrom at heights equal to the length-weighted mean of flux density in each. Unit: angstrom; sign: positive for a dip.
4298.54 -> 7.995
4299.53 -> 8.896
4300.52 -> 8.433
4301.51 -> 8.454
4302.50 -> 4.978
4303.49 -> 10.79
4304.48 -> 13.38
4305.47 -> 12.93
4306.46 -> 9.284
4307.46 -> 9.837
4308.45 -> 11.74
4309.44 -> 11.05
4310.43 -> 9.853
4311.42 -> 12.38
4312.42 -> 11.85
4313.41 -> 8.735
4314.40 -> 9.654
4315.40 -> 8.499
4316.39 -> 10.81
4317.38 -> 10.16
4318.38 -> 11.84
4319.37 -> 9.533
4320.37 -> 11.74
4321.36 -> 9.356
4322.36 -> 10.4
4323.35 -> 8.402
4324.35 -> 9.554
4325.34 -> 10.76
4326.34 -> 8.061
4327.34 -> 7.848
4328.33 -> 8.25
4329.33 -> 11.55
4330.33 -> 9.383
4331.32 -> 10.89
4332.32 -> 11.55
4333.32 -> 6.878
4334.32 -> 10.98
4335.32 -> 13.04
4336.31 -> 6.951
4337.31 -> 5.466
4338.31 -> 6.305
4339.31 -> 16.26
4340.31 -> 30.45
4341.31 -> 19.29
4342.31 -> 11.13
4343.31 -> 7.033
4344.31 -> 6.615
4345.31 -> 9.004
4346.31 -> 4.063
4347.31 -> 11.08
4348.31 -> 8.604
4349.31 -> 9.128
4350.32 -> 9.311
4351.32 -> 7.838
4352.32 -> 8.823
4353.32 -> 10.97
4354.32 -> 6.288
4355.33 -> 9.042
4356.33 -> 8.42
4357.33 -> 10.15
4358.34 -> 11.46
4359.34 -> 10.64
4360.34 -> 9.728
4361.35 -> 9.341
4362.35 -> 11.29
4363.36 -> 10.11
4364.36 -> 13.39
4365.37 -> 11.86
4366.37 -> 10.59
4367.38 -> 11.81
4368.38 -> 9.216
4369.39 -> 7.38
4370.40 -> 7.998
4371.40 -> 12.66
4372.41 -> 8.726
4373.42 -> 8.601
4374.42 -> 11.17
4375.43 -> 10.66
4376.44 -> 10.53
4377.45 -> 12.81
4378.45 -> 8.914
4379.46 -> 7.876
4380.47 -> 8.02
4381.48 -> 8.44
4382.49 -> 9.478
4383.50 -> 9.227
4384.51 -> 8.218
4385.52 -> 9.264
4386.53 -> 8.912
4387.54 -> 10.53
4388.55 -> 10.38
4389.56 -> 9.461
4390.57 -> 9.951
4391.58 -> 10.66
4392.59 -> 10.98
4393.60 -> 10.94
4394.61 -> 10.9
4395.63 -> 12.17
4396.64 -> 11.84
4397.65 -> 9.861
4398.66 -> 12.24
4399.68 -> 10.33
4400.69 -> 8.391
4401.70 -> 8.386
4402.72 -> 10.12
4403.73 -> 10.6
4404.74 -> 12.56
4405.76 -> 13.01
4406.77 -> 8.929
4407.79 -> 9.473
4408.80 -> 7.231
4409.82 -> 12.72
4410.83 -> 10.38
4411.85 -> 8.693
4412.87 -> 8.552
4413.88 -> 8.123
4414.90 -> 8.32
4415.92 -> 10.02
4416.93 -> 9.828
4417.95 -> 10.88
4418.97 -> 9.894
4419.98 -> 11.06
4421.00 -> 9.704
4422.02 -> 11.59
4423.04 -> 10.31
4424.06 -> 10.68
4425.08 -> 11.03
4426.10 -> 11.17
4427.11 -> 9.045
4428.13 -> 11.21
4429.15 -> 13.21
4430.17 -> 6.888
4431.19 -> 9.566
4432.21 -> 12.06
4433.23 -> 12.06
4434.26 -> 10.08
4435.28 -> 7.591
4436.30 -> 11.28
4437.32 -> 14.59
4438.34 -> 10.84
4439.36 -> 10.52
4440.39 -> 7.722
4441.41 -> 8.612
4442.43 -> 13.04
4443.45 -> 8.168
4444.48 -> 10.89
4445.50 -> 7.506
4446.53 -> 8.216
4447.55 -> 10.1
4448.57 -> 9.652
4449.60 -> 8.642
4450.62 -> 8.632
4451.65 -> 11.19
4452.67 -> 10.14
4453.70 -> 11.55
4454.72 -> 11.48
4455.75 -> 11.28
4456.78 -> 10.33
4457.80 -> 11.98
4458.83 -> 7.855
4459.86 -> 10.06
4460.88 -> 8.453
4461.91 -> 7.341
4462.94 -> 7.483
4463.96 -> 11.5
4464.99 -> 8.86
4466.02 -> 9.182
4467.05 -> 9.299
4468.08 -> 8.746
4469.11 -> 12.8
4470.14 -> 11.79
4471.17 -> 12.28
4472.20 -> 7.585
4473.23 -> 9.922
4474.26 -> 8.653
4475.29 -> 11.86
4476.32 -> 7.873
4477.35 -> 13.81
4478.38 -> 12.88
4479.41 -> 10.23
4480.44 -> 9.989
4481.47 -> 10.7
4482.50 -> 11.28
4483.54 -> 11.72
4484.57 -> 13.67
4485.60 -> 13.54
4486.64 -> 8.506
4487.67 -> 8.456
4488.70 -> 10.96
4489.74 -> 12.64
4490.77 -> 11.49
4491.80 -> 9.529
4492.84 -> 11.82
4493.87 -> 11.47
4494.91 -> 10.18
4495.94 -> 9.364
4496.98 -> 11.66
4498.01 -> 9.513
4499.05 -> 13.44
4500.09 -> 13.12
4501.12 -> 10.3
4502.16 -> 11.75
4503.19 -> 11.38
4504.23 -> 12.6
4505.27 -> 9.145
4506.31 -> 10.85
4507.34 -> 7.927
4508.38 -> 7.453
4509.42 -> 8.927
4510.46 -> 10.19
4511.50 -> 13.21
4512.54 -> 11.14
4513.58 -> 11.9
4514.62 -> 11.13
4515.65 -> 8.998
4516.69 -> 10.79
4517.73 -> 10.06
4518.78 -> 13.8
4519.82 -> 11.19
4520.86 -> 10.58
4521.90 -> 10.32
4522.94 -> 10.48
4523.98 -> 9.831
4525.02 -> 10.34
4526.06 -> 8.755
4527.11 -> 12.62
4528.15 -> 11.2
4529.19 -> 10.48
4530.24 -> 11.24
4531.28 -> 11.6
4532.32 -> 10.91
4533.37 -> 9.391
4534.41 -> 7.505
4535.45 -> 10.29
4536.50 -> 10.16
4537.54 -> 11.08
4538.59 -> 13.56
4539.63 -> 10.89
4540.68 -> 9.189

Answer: -1.5 angstrom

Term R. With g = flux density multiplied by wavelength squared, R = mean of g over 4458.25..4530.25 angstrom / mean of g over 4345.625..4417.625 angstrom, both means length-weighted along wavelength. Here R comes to 1.1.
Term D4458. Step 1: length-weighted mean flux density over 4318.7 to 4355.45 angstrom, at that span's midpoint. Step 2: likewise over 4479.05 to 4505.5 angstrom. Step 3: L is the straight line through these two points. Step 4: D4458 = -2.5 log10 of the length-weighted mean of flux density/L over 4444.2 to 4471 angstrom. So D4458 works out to 0.11 mag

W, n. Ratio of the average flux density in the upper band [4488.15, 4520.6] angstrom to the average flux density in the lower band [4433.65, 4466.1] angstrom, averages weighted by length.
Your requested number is 1.1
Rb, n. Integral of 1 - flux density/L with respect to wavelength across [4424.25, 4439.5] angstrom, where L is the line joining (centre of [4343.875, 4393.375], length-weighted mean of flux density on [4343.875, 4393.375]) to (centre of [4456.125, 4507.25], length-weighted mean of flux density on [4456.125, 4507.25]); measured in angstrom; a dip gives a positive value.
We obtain -0.9 angstrom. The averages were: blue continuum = 9.6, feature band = 10.8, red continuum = 10.6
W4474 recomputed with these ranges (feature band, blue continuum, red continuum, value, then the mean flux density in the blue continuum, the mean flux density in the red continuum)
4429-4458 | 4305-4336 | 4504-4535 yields 0.42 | 10.2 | 10.5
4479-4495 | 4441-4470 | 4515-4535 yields -1.45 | 9.78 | 10.5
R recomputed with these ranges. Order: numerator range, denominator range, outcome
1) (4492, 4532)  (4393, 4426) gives 1.10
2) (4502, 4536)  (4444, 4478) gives 1.09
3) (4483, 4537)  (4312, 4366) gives 1.14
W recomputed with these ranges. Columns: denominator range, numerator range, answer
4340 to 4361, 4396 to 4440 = 1.01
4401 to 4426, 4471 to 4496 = 1.07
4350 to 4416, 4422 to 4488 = 1.04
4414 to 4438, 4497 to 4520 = 1.04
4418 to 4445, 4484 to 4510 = 1.03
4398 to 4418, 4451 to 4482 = 1.03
